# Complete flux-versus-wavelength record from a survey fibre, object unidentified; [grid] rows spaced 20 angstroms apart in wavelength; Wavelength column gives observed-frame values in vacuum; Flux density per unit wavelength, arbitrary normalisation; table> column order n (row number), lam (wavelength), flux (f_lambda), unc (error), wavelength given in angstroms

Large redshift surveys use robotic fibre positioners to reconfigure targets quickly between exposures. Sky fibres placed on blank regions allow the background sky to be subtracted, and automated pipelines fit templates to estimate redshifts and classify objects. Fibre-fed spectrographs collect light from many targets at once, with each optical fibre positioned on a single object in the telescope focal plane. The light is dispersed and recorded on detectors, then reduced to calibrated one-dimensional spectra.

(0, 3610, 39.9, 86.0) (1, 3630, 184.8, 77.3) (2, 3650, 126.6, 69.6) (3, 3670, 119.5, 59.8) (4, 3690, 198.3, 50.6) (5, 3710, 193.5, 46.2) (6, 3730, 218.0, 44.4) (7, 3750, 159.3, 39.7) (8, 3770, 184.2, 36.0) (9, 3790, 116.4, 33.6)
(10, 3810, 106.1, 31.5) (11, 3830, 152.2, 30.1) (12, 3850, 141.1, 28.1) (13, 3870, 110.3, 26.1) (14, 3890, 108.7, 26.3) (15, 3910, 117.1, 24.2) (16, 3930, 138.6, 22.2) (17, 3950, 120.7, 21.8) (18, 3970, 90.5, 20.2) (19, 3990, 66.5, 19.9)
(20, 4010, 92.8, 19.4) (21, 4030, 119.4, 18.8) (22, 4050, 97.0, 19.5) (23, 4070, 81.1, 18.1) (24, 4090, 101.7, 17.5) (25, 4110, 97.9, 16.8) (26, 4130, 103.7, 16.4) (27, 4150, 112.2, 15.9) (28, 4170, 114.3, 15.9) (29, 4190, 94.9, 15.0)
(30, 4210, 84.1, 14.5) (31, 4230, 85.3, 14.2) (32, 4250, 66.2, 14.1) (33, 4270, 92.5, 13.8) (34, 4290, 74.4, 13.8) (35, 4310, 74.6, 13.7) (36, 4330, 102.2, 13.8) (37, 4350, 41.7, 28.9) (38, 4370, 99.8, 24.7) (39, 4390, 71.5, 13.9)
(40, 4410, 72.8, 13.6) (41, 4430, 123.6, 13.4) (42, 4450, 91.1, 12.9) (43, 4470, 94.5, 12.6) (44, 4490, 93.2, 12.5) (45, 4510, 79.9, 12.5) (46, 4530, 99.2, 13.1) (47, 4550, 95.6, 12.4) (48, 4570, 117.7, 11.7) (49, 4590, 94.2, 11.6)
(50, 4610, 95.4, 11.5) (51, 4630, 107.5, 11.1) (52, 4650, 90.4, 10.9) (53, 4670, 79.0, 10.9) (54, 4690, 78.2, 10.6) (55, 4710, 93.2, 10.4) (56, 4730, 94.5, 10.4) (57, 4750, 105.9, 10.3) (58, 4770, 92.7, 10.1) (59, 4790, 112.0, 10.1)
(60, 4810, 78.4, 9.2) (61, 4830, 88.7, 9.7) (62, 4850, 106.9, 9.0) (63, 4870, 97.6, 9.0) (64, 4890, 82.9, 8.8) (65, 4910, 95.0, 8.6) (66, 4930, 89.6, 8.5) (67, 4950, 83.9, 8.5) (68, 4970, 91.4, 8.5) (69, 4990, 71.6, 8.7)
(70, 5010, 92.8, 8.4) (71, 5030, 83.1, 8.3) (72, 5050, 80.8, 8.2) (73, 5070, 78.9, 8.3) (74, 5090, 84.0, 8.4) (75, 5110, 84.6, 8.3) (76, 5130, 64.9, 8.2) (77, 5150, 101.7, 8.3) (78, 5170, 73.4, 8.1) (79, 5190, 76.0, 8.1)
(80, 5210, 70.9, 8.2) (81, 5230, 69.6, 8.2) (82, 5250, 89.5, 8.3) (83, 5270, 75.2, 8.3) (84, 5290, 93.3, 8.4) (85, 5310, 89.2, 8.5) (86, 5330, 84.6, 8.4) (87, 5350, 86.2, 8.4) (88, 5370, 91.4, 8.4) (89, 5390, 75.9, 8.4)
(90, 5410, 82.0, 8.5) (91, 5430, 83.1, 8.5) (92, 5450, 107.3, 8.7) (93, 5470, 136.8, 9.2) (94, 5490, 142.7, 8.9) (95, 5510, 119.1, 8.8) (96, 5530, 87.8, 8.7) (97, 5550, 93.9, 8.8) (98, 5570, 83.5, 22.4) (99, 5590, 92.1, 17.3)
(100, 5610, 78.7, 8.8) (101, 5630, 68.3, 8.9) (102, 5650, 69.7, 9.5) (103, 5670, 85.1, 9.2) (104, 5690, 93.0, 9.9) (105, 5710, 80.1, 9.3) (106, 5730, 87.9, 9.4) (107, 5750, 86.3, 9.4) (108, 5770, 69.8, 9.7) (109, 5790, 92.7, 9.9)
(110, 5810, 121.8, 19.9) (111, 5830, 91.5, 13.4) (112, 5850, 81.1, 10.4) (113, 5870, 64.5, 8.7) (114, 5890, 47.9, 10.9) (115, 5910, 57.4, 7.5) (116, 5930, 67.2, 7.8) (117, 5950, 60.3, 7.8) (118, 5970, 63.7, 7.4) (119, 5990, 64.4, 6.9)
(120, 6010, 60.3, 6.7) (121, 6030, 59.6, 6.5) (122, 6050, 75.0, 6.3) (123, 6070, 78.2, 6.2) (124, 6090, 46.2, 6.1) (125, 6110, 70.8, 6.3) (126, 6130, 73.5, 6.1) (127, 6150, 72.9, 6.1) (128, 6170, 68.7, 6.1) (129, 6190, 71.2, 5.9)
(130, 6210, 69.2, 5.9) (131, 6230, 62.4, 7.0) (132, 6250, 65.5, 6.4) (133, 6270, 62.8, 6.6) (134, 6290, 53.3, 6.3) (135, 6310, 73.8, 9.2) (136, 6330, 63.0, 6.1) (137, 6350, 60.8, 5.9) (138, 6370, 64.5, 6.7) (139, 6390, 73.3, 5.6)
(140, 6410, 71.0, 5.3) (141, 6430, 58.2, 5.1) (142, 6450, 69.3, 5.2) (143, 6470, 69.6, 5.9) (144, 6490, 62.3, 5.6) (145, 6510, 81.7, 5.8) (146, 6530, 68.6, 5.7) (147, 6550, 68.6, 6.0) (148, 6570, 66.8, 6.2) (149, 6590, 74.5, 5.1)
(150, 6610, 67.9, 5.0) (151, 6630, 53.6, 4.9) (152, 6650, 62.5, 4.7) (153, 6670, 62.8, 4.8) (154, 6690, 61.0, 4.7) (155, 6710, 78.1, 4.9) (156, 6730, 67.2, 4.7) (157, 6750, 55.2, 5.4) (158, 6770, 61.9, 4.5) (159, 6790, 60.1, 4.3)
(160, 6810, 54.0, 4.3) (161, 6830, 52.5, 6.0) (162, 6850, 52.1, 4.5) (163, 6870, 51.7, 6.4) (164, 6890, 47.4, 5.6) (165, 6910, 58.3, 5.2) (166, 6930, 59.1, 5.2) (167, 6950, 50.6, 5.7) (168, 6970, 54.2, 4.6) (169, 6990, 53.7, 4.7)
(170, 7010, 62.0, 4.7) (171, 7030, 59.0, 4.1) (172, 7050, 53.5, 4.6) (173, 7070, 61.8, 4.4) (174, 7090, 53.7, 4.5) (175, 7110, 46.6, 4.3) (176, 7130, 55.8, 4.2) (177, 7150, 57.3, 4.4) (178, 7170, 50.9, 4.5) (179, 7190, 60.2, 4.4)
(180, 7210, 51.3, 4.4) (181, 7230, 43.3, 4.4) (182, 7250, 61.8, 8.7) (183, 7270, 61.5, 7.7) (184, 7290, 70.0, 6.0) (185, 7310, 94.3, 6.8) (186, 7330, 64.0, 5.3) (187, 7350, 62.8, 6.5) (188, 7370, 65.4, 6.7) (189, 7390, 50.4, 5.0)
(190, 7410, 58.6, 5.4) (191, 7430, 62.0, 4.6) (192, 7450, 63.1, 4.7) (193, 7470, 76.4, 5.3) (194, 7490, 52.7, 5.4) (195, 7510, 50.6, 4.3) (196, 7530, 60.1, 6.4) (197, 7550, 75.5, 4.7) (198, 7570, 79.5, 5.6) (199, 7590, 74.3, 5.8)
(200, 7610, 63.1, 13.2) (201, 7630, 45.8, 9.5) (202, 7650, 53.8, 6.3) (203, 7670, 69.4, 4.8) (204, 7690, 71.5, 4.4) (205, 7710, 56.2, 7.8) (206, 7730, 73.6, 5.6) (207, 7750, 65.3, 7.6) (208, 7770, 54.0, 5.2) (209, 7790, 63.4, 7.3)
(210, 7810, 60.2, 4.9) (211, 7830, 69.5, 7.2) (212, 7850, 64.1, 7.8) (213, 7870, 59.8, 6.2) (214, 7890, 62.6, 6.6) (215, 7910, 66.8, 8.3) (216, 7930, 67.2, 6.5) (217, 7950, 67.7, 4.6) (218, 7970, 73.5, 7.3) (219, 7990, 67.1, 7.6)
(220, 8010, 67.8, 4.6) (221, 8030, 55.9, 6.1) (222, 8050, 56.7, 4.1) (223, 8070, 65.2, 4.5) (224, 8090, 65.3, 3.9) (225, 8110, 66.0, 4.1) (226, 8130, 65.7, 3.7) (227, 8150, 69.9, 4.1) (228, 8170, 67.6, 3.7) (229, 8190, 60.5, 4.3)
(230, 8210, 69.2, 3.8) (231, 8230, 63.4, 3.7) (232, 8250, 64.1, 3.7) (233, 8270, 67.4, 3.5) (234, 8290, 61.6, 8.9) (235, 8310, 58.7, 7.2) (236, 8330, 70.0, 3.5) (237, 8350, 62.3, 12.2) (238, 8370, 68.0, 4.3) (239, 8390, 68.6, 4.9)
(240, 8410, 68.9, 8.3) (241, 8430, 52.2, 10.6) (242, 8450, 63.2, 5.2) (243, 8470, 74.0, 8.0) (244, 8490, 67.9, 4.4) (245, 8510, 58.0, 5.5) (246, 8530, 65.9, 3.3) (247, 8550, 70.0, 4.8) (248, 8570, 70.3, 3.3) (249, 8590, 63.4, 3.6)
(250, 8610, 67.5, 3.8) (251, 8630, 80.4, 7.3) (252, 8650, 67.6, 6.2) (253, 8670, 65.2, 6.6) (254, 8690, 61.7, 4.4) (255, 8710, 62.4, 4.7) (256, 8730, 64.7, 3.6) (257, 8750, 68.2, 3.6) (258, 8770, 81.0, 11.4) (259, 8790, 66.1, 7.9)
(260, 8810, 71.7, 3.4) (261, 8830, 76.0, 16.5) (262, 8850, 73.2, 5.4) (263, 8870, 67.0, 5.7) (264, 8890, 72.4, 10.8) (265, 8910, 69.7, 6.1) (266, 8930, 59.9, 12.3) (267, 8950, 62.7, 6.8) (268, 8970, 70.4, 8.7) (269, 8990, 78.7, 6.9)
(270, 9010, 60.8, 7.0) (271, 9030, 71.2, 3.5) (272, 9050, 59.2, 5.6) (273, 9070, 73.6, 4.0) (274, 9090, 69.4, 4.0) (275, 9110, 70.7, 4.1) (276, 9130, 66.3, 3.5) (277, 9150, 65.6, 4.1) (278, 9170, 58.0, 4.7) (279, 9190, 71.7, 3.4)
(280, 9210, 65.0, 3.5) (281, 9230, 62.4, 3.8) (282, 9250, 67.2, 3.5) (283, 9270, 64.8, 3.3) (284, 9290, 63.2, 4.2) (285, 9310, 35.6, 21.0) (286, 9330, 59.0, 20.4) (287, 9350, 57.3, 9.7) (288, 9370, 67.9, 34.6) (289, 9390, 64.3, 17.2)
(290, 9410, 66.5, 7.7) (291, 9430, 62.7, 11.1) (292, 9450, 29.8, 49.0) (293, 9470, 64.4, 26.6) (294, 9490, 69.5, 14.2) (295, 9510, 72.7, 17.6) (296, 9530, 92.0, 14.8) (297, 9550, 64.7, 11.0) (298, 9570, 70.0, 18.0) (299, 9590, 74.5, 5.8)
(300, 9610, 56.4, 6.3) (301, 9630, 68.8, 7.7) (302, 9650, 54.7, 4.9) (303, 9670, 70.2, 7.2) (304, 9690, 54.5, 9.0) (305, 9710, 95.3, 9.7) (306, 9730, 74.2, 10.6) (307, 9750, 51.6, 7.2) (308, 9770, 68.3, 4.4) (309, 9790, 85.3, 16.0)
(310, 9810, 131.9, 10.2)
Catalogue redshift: 0.96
